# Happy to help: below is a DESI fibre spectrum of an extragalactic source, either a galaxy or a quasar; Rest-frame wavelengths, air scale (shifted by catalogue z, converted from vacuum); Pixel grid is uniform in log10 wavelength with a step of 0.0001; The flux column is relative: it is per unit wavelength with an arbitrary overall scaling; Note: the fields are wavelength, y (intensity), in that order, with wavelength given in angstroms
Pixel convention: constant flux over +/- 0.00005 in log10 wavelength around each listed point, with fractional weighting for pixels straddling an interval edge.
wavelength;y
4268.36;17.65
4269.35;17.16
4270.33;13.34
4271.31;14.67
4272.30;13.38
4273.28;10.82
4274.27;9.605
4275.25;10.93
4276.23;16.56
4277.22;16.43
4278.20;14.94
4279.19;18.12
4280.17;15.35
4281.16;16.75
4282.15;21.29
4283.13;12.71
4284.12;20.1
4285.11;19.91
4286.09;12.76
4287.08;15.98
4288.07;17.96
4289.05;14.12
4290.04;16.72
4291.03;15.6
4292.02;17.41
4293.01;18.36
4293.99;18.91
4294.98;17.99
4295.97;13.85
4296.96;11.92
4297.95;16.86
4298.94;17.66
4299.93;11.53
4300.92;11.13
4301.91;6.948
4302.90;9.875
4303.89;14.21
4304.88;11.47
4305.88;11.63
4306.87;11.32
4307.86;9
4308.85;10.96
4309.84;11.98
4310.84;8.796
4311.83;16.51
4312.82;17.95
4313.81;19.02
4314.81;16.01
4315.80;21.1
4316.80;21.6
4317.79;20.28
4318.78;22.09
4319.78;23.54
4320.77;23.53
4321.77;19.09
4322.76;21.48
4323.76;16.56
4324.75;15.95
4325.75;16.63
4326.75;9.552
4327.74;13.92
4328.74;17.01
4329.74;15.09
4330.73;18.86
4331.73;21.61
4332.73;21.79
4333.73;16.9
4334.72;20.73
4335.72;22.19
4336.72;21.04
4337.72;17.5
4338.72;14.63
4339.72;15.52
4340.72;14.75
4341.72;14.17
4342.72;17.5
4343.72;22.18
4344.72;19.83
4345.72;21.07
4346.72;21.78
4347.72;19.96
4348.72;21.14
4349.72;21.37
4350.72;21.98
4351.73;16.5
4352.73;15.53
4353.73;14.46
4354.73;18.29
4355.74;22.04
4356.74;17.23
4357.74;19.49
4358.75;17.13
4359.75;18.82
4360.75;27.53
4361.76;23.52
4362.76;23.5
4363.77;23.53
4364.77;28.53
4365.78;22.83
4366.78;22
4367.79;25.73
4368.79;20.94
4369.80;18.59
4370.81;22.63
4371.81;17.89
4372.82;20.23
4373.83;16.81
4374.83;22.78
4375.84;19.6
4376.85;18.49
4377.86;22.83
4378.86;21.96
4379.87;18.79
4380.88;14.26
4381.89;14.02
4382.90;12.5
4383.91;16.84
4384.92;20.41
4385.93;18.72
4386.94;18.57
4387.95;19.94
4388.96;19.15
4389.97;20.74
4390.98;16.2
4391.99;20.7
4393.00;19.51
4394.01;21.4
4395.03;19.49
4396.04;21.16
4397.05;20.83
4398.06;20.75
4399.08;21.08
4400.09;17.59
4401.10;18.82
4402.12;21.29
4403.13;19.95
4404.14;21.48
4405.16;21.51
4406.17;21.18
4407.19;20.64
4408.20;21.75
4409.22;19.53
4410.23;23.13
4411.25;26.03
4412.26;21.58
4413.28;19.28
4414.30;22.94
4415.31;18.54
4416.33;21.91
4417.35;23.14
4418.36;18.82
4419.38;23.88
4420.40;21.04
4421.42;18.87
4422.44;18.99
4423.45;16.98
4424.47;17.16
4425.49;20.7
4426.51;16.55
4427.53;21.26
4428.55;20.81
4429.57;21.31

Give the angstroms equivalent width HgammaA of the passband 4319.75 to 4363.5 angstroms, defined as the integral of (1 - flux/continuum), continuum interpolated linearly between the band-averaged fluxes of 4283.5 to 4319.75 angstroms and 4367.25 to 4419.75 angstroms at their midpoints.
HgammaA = -3.68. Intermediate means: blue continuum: 15.4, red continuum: 20.1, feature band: 18.9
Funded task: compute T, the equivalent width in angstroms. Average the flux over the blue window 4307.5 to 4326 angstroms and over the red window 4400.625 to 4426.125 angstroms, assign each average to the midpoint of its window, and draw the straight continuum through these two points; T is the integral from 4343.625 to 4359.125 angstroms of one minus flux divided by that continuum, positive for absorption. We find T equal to -0.5 angstroms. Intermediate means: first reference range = 17.6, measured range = 19.3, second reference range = 20.7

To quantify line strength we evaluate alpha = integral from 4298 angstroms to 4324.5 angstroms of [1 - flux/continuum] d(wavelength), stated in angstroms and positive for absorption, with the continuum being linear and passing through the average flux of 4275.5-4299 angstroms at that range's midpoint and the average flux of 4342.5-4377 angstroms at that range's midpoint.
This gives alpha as 3.5 angstroms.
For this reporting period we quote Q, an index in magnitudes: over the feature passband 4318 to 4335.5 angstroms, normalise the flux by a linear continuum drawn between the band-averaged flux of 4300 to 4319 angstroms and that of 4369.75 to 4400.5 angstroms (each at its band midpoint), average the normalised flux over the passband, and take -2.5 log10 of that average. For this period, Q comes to -0.21 mag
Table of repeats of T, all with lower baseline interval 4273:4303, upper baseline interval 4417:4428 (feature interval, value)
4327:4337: -1.2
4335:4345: -0.6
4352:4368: -3.1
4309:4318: -0.3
